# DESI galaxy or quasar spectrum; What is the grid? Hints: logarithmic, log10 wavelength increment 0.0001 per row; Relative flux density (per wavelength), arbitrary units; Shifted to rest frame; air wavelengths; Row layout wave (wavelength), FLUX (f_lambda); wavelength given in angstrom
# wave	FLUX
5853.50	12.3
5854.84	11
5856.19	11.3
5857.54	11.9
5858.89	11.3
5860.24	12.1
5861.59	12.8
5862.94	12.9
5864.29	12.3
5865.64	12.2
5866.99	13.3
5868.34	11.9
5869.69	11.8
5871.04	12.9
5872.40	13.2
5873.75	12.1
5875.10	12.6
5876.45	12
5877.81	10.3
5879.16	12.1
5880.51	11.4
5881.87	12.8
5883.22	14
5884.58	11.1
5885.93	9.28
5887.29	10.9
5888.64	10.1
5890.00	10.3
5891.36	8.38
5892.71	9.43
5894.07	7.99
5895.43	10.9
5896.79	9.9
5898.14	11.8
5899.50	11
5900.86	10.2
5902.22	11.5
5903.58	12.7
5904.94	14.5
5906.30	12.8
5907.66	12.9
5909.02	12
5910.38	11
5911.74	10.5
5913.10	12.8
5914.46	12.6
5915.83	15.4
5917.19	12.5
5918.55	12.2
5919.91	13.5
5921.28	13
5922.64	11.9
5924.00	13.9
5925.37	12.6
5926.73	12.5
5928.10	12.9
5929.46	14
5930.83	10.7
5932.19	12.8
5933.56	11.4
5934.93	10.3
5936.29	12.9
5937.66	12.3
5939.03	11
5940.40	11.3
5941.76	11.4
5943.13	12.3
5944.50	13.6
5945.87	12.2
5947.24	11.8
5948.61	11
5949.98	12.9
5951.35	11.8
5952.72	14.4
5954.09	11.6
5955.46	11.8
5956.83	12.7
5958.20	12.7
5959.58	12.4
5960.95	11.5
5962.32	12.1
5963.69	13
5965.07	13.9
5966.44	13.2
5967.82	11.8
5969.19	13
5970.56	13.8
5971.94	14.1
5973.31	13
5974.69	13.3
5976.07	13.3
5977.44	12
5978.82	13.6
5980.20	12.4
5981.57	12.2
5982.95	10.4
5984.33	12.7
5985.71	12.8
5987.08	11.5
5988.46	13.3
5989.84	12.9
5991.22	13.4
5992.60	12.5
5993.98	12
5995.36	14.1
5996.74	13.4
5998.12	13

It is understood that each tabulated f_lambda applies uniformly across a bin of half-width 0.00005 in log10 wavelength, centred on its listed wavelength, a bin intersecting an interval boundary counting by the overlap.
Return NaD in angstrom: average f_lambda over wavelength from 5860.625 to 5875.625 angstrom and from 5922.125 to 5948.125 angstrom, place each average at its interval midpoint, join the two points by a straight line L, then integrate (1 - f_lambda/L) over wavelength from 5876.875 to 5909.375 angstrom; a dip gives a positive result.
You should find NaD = 3.2 angstrom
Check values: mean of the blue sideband 12.5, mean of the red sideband 12.2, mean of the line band 11.2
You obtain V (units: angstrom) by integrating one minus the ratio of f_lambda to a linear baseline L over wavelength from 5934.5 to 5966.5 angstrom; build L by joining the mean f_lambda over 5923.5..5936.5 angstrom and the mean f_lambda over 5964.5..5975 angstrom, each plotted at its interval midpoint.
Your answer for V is 1.4 angstrom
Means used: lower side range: 12.4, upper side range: 13.3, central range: 12.3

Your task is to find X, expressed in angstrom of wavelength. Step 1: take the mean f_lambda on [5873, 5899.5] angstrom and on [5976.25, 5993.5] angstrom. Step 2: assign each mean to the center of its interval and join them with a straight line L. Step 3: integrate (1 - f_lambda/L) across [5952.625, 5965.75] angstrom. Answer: -0.5 angstrom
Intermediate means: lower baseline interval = 10.9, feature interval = 12.5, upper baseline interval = 12.5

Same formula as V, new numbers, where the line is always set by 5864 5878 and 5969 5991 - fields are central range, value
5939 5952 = 0.7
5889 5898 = 2.0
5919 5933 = -0.2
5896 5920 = 0.6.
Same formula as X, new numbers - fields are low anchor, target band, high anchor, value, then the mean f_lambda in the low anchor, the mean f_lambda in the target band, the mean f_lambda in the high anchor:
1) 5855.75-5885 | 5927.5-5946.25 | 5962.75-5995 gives 0.7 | 12.2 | 12.1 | 12.8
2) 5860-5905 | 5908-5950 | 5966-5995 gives -0.7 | 11.5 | 12.3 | 12.7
